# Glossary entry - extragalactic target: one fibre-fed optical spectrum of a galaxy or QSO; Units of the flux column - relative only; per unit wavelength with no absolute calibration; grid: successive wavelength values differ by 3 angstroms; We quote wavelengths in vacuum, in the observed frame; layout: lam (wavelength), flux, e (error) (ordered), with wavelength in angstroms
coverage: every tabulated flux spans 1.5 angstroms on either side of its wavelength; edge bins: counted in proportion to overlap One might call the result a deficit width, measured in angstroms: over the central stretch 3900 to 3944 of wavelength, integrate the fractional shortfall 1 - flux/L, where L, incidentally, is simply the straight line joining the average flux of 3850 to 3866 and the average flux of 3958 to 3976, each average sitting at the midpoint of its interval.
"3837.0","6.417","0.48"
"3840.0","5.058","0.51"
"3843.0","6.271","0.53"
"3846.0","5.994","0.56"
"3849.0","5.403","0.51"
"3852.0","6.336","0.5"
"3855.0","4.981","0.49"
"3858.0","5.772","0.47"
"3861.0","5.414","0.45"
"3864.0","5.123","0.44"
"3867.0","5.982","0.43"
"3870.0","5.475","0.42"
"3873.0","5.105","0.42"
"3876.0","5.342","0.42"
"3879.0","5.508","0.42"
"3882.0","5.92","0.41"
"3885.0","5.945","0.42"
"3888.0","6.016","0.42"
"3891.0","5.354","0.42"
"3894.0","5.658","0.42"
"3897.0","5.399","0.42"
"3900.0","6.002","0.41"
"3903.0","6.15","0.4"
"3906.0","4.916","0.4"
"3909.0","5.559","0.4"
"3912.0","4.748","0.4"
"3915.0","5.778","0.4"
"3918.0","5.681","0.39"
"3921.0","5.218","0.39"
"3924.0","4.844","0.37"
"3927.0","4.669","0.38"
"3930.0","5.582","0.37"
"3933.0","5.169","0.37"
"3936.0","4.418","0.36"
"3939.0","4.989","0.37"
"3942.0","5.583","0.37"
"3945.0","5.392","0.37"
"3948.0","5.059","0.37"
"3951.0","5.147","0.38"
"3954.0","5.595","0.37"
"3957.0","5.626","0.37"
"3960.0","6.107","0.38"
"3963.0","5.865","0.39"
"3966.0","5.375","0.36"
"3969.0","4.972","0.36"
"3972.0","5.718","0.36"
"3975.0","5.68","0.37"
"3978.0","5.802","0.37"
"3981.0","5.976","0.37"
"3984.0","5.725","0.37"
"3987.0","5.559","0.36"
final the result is 2.5 angstroms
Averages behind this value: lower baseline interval 5.54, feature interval 5.26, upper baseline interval 5.62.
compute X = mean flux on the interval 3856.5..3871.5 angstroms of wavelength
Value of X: 5.55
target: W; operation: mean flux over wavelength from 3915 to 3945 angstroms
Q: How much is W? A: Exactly 5.17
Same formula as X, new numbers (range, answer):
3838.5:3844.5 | 5.66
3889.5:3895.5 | 5.51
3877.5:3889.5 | 5.85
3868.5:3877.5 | 5.31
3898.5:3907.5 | 5.69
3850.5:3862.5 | 5.63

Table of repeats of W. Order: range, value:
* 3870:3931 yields 5.47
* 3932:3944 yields 5.05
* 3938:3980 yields 5.51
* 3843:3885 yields 5.6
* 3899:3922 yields 5.5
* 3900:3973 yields 5.35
